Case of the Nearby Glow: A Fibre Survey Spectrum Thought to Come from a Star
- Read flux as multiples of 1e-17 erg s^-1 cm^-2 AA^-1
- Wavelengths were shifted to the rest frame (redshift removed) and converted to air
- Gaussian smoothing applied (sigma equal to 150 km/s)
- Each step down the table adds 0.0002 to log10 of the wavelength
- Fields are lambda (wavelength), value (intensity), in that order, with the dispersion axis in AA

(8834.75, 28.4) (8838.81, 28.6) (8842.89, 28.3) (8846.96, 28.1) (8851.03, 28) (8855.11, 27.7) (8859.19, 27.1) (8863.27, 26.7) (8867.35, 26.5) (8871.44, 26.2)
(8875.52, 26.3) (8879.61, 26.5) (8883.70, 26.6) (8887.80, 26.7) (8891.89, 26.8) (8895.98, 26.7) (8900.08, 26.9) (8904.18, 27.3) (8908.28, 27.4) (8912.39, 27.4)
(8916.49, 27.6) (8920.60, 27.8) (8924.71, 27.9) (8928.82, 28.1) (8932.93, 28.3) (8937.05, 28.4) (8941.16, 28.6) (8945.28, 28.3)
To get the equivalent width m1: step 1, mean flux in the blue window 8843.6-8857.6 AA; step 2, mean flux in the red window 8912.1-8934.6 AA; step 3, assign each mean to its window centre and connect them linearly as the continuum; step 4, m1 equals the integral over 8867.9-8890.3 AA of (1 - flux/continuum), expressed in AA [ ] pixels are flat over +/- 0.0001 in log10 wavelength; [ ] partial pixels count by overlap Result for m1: 1.2 AA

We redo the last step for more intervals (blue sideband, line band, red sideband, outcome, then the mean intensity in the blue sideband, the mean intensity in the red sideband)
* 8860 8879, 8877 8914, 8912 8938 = 0.35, 26.5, 27.9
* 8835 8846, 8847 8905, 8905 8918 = 2.16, 28.4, 27.4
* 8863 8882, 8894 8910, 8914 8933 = 0.12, 26.4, 27.9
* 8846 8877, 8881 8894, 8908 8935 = 0.33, 27.1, 27.8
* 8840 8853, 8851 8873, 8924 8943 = 0.95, 28.2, 28.3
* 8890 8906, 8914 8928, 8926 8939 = 0.01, 26.9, 28.2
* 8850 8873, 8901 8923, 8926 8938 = 0.32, 27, 28.2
